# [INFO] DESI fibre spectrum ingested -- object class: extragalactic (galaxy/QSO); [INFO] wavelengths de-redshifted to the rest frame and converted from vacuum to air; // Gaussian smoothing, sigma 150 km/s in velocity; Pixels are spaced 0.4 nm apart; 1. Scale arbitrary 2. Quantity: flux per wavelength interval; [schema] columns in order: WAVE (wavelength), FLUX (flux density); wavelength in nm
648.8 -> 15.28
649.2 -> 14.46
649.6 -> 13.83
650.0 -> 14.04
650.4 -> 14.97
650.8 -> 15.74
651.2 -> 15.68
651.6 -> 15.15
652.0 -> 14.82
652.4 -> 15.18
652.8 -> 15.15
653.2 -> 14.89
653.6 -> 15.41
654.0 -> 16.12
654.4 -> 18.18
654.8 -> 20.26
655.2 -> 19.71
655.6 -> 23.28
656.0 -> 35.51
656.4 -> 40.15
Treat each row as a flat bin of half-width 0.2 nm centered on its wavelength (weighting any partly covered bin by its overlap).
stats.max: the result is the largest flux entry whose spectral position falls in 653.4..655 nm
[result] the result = 20.26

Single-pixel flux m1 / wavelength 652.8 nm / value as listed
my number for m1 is 15.15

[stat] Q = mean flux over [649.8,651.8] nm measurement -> 15.1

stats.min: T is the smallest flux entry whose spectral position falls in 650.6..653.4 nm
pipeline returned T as 14.82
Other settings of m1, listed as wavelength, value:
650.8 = 15.74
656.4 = 40.15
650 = 14.04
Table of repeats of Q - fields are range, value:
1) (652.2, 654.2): 15.4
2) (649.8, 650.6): 14.5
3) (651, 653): 15.2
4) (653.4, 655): 17.5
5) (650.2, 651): 15.4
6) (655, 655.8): 21.5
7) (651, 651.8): 15.4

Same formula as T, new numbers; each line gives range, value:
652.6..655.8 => 14.89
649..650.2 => 13.83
